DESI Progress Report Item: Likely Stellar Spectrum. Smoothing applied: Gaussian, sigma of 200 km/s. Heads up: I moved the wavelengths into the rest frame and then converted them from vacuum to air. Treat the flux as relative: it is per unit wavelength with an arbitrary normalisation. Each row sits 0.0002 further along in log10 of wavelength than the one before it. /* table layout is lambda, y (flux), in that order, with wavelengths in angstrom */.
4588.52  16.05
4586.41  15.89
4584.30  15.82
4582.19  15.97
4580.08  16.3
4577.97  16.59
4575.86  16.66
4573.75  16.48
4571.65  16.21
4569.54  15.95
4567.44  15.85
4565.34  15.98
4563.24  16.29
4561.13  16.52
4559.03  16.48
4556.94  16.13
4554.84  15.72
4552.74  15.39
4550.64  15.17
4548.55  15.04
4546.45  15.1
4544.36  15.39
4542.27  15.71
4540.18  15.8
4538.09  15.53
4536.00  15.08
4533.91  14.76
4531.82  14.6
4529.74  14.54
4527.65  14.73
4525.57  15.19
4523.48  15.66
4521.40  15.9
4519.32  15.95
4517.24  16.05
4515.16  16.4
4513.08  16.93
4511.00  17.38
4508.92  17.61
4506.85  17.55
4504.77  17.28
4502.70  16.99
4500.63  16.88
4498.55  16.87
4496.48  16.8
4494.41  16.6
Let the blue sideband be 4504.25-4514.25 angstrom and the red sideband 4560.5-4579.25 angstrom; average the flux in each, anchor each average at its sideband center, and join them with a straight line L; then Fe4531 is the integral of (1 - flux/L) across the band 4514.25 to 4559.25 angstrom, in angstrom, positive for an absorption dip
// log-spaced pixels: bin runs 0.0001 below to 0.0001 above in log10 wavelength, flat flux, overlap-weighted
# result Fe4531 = 3.7 angstrom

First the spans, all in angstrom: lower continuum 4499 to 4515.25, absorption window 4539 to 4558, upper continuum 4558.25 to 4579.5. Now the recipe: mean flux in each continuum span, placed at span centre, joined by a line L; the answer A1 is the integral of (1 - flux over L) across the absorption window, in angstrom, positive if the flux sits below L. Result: 1.2 angstrom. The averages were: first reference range 17.2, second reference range 16.3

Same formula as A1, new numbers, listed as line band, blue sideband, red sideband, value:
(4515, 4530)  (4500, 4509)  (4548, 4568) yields 1.1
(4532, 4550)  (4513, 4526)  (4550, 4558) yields 0.6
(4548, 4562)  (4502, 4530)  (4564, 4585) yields 0.4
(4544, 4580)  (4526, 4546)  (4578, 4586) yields -0.6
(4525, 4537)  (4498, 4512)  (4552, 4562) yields 1.3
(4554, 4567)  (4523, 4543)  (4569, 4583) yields -0.2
